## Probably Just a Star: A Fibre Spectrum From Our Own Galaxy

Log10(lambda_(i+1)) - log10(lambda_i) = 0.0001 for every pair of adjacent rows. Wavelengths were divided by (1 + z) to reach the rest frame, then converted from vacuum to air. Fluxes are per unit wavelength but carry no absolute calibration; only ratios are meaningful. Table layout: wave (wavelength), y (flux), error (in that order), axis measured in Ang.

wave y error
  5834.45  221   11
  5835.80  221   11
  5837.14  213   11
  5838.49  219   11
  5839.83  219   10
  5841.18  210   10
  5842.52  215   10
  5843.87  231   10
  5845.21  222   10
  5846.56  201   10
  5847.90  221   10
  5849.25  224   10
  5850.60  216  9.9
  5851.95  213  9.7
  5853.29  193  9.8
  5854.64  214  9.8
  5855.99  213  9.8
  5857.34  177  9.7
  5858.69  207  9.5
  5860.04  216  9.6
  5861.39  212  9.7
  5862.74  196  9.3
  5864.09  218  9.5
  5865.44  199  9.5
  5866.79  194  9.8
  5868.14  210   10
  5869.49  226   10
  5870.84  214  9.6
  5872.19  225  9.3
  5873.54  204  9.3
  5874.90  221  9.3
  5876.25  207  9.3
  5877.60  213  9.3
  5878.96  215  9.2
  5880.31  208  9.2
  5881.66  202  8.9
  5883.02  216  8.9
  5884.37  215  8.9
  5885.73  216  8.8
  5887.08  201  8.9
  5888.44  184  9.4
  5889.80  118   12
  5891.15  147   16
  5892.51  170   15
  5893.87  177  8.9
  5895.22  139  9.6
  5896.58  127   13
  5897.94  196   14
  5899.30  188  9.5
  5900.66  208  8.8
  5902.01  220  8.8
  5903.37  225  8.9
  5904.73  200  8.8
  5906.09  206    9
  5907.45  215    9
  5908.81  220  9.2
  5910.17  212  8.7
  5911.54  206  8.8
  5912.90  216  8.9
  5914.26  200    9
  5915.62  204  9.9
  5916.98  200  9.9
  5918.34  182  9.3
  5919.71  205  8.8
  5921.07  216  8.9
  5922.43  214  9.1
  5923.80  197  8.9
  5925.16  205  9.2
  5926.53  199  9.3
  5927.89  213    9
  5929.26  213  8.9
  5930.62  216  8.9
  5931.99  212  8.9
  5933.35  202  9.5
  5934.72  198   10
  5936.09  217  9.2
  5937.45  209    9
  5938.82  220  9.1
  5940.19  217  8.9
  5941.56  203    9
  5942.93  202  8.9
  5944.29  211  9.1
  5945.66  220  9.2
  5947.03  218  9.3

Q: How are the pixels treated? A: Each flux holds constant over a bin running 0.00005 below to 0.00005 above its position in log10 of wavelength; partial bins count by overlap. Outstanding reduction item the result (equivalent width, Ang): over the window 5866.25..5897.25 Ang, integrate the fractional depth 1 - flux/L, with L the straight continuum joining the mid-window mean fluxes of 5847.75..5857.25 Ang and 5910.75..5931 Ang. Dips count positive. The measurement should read 2.2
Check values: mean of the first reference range 211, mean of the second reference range 206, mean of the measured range 193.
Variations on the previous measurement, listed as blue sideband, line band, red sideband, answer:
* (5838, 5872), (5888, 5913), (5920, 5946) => 2.7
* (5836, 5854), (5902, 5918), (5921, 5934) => 0.0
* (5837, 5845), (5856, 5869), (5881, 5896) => -0.2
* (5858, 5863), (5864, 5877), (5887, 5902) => -1.0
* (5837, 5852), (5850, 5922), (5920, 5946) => 4.3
